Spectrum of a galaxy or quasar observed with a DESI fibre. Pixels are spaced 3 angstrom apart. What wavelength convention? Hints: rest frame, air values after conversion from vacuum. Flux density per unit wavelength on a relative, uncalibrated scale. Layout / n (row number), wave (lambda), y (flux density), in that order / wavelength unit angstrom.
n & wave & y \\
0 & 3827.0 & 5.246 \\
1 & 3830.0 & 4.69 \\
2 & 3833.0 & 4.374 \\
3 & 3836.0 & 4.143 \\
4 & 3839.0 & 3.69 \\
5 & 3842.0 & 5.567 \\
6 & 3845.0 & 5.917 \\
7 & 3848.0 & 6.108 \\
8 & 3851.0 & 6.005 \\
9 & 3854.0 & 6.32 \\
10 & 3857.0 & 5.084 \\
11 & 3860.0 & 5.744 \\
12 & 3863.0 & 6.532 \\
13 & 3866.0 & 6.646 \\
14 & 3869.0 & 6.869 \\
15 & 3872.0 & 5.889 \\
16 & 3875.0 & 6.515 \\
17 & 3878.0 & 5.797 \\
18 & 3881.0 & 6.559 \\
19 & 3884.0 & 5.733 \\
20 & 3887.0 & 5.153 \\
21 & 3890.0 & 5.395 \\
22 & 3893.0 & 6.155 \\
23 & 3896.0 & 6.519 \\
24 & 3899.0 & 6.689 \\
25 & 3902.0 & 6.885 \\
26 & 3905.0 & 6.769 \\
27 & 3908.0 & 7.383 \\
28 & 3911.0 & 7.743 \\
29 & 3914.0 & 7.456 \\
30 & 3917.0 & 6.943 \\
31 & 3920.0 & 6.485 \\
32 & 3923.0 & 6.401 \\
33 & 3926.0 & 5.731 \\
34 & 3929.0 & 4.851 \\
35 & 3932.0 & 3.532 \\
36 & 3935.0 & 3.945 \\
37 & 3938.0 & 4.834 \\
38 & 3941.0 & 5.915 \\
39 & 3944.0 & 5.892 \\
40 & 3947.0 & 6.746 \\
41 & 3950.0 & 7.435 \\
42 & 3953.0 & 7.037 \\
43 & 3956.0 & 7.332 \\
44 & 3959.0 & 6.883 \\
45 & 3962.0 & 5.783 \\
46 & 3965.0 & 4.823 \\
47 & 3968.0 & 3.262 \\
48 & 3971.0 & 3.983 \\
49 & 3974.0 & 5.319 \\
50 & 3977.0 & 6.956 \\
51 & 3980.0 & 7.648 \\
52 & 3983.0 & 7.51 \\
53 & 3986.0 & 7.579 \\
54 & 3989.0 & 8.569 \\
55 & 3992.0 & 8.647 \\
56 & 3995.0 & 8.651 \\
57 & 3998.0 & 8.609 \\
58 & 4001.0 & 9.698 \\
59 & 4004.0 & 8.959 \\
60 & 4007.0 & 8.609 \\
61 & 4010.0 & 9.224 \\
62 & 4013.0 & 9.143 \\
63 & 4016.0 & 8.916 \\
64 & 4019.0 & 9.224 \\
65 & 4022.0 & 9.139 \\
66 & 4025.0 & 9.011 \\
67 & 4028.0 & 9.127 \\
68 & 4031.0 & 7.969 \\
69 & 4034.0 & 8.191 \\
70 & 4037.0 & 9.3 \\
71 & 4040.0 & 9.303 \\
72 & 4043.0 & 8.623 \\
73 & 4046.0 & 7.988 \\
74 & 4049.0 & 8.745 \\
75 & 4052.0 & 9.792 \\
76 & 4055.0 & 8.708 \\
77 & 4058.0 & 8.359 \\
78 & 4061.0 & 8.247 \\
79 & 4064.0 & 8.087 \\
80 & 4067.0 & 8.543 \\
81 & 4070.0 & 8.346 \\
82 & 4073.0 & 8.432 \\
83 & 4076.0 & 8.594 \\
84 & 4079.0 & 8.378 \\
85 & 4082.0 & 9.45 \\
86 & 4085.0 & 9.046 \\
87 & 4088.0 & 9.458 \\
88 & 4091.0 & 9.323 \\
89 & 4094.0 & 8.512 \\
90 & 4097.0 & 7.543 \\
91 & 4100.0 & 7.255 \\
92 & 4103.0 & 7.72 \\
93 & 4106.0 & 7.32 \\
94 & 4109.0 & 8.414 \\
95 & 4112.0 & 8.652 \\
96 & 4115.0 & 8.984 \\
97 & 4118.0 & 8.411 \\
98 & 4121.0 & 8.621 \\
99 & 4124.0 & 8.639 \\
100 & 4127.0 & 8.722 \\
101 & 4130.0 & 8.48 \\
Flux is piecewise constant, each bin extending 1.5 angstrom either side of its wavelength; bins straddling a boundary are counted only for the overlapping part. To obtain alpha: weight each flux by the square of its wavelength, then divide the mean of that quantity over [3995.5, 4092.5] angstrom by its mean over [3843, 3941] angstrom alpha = 1.57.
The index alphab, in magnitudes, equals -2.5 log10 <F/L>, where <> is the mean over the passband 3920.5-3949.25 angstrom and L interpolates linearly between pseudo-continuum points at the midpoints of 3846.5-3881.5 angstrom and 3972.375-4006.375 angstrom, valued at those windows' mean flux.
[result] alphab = 0.31 mag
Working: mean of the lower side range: 6.16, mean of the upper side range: 8.01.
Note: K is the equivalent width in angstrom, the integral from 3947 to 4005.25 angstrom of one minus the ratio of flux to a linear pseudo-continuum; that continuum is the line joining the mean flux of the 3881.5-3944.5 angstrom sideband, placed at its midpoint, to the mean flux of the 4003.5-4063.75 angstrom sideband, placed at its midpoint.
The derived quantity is 3.4 angstrom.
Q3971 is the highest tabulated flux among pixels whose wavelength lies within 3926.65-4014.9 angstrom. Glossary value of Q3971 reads 9.698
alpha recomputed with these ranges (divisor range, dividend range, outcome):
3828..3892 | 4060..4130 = 1.68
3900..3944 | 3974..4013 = 1.42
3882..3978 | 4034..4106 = 1.53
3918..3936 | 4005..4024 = 1.80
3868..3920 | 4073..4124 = 1.45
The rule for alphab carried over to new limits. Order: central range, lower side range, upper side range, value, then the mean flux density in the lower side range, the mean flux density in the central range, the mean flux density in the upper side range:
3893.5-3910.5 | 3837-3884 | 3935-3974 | -0.17 mag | 5.92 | 6.86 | 5.74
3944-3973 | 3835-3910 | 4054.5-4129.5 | 0.18 mag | 6.03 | 5.91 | 8.47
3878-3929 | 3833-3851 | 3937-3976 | -0.17 mag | 5.1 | 6.43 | 5.82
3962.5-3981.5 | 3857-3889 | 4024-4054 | 0.40 mag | 6.08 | 5.36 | 8.8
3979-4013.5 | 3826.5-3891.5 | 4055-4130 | -0.17 mag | 5.64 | 8.57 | 8.47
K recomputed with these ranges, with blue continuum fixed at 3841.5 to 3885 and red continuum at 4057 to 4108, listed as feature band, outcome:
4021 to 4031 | -1.44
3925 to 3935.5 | 3.53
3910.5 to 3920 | -0.80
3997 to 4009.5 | -2.38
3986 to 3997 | -1.54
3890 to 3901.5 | 0.16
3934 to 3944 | 2.61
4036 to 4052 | -1.77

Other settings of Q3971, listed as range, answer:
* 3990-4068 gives 9.792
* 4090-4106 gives 9.323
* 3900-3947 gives 7.743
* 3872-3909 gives 7.383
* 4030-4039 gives 9.3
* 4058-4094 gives 9.458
